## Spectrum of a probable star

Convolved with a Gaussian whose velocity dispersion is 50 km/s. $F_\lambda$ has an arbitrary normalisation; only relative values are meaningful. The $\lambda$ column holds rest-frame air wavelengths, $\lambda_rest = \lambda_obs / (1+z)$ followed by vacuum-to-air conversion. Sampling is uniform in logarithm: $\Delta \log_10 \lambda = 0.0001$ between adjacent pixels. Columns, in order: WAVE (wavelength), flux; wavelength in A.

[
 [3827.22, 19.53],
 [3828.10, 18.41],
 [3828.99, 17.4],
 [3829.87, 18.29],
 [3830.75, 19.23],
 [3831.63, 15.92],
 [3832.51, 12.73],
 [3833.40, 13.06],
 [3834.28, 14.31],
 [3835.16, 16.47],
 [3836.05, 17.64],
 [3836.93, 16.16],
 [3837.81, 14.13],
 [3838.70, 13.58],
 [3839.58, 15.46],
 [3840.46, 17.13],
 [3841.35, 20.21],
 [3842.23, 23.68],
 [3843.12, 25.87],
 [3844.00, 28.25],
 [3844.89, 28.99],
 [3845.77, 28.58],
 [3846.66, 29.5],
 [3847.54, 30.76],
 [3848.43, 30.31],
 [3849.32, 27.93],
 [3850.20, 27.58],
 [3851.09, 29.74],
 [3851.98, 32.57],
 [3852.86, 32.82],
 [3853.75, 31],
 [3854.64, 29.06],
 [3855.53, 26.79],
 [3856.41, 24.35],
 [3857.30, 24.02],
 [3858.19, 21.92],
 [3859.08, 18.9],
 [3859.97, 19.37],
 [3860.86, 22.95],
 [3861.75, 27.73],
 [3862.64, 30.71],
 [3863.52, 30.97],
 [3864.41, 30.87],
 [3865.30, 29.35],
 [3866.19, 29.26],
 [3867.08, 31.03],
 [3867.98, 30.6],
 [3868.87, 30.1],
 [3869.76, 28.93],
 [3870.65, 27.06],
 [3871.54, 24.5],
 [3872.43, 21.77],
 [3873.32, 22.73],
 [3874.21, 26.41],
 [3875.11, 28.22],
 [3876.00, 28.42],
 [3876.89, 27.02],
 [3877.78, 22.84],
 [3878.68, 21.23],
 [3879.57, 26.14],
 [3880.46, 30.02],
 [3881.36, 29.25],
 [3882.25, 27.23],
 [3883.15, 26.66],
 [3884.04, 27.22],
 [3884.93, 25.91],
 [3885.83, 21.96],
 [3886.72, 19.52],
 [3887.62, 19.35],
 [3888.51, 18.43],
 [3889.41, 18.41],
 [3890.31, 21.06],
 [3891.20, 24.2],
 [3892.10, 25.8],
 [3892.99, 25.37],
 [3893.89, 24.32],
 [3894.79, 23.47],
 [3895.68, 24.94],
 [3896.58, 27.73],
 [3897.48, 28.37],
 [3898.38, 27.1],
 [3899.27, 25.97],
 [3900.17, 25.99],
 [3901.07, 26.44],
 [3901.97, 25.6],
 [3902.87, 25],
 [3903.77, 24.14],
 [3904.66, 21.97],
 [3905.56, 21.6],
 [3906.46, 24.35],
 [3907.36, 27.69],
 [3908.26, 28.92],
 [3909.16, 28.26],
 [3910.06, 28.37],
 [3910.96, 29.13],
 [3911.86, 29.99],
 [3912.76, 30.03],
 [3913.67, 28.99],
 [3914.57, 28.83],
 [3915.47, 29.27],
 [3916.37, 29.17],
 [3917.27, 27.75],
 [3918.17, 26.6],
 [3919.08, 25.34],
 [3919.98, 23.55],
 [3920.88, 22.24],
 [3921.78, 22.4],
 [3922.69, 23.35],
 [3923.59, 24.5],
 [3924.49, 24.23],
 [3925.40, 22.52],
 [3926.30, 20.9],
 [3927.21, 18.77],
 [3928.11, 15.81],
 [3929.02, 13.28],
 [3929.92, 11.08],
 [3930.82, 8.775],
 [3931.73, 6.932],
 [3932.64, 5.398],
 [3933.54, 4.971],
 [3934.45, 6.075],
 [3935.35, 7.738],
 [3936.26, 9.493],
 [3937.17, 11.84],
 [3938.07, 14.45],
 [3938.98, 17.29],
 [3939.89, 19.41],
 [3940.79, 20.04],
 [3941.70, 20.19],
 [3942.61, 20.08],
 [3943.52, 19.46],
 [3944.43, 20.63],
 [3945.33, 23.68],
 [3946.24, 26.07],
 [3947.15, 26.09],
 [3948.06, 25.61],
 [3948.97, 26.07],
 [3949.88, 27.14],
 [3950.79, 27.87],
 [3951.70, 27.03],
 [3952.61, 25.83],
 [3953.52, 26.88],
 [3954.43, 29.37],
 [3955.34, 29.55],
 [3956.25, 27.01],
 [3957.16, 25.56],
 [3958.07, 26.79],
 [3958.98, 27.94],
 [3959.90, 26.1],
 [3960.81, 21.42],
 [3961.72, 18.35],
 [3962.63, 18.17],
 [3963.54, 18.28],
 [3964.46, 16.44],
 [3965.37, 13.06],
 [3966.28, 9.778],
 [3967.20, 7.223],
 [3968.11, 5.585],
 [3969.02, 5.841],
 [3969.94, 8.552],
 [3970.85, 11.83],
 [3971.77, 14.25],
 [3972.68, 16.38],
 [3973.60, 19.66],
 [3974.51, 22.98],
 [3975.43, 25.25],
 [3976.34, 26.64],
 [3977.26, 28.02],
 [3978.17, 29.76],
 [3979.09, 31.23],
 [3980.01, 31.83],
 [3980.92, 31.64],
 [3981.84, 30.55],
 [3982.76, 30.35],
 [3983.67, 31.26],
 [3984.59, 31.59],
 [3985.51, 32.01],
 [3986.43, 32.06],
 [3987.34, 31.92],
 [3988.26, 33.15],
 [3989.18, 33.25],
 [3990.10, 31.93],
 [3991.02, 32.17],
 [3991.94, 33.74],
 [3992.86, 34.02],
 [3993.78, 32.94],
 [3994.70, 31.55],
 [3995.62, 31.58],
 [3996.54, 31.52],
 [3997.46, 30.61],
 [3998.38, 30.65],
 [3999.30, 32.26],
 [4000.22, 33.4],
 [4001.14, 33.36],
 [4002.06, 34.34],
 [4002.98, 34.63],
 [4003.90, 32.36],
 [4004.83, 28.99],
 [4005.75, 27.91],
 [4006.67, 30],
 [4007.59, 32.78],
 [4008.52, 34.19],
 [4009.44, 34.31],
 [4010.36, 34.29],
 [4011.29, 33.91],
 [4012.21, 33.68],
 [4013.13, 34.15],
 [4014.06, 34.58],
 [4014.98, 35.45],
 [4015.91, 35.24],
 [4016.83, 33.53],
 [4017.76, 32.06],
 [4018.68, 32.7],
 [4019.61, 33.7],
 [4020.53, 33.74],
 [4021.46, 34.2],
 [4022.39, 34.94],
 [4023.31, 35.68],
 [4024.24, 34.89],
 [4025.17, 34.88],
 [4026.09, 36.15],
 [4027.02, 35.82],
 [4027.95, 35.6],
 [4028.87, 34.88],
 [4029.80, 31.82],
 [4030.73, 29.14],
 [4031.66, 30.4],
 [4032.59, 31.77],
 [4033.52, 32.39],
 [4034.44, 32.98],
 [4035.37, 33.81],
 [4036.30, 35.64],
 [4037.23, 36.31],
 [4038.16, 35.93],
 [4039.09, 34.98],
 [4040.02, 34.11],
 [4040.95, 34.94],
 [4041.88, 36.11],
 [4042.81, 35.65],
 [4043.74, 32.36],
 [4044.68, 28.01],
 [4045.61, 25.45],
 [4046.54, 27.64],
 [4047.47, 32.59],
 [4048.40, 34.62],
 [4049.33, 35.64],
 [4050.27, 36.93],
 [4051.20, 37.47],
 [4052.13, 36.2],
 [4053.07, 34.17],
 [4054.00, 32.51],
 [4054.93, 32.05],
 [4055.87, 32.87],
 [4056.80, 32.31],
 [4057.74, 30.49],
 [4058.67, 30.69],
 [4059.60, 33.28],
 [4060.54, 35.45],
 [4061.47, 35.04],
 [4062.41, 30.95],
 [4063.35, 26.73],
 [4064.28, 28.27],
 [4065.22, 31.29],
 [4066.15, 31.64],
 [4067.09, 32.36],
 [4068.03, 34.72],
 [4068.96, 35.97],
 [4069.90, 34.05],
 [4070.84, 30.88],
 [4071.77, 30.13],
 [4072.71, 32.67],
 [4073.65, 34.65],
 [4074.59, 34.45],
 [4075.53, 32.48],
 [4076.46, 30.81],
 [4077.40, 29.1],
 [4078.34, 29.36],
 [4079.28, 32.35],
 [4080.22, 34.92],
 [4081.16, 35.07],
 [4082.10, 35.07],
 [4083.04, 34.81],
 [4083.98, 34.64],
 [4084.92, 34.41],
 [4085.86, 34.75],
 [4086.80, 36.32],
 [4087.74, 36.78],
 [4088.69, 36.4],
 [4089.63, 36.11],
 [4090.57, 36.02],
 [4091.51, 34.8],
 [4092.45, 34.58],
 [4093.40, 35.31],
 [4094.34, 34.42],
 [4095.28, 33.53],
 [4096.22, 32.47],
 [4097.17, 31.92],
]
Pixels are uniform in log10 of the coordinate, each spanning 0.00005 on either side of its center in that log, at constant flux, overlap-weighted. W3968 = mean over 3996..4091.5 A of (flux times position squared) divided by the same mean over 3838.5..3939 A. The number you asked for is 1.50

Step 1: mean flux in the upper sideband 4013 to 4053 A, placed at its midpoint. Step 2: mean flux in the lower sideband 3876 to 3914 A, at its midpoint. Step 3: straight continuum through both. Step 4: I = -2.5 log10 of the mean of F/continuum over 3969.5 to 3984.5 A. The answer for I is 0.23 mag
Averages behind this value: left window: 25.4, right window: 33.8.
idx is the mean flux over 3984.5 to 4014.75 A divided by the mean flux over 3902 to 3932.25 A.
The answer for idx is 1.4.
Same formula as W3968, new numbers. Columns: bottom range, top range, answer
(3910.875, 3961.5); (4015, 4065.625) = 1.62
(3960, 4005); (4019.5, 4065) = 1.32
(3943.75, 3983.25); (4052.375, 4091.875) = 1.56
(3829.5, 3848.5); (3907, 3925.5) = 1.37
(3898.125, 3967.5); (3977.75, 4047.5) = 1.57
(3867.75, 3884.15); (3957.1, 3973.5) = 0.63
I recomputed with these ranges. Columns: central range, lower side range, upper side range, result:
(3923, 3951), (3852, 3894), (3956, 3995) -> 0.38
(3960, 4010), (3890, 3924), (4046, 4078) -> 0.12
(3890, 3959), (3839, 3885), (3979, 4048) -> 0.27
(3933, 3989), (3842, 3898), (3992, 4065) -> 0.36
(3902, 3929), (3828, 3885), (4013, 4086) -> 0.09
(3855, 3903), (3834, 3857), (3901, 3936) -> -0.11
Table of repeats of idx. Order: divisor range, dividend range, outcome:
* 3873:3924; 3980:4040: 1.30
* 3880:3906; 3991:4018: 1.33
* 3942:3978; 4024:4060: 1.58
